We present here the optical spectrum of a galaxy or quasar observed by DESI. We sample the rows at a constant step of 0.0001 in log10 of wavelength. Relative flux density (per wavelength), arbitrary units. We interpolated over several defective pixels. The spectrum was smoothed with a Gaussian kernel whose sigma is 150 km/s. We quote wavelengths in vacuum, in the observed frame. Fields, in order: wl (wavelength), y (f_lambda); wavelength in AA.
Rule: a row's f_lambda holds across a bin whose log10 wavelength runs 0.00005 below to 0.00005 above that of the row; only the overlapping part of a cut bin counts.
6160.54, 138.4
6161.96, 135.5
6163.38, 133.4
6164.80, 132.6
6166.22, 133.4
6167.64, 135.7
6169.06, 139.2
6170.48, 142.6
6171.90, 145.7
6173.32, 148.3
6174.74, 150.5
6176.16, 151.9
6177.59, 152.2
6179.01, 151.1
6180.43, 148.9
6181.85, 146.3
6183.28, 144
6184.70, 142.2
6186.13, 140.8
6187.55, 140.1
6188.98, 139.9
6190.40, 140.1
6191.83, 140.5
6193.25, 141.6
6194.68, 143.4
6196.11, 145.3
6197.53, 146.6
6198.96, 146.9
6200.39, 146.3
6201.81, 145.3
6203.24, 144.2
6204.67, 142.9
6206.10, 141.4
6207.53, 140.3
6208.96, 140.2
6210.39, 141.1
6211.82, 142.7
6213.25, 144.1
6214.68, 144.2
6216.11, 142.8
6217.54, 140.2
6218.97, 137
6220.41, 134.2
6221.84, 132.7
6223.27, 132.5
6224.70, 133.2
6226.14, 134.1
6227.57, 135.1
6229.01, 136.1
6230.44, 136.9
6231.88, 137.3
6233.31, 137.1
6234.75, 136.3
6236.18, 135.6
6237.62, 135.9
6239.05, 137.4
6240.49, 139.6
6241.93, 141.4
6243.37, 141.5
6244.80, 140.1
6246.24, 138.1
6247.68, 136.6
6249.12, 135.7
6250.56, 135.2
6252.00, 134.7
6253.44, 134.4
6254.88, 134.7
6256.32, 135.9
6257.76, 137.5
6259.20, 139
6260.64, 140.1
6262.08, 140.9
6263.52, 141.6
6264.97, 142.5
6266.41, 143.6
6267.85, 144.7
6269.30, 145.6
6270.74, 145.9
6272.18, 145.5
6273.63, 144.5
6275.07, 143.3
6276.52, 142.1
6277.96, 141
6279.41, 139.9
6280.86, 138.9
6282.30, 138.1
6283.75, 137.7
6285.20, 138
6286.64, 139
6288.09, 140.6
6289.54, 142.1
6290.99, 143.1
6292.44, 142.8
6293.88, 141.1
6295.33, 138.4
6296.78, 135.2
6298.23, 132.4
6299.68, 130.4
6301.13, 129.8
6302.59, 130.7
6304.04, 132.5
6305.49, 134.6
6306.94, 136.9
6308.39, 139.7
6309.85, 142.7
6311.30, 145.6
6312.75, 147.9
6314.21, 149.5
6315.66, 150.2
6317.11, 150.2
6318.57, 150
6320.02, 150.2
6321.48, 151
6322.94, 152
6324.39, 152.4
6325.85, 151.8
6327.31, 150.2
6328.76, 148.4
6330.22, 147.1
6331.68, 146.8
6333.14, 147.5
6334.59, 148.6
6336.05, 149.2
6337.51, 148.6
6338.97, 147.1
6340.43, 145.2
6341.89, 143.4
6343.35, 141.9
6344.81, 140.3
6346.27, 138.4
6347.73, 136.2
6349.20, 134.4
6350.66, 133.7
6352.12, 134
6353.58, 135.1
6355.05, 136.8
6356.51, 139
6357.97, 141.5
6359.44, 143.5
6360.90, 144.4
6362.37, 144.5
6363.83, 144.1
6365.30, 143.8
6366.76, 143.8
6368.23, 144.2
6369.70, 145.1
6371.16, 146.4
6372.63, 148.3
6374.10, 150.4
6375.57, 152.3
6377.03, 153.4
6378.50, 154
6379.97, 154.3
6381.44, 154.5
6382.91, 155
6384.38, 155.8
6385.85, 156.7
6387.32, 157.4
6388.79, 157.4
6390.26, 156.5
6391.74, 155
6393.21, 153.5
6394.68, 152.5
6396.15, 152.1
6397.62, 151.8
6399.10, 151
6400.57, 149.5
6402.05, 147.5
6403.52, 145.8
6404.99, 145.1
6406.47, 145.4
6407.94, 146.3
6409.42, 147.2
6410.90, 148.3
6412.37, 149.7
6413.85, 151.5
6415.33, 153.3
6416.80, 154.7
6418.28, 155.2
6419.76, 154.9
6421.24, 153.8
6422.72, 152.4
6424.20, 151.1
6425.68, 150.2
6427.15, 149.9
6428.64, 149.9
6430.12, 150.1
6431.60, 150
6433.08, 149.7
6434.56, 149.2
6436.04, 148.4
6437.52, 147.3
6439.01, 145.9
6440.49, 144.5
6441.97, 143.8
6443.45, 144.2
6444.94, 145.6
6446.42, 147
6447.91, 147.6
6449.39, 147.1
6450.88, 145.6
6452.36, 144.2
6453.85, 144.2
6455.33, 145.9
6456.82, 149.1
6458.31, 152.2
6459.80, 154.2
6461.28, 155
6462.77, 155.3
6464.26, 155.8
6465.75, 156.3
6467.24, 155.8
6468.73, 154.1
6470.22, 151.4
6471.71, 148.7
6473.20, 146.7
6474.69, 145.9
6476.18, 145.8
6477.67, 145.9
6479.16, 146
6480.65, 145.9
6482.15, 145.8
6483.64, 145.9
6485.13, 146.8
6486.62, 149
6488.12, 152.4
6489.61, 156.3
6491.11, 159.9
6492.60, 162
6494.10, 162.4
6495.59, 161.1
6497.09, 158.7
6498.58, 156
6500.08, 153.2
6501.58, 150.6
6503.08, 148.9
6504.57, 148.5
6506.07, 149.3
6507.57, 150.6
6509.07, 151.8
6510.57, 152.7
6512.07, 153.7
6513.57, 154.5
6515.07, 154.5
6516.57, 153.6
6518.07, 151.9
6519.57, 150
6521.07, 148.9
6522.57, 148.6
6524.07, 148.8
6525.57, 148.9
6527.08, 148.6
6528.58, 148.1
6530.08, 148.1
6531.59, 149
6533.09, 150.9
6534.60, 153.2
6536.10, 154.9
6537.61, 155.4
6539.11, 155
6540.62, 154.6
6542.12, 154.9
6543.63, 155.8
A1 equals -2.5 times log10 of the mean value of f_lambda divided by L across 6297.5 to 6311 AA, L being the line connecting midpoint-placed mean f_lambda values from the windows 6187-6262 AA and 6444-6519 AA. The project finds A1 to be 0.064 mag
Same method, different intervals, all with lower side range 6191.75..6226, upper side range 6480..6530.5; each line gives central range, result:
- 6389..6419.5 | -0.018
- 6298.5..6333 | 0.006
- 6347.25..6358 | 0.080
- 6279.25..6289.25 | 0.038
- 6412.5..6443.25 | -0.008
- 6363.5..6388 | -0.025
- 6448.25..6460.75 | 0.015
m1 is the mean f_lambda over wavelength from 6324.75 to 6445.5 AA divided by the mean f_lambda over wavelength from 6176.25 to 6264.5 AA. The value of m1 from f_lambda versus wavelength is 1.1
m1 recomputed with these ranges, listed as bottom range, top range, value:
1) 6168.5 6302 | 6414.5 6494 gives 1.07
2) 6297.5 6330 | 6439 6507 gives 1.05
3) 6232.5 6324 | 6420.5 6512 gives 1.07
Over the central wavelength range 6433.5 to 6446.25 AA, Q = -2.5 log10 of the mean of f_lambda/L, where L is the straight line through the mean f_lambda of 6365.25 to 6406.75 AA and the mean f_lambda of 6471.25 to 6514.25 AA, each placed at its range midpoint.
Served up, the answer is 0.04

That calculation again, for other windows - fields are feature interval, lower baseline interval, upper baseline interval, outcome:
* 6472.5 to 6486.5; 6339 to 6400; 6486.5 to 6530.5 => 0.04 mag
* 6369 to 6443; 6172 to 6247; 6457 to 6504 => -0.01 mag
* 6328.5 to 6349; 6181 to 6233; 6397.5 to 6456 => 0.01 mag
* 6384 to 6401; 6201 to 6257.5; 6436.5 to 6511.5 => -0.06 mag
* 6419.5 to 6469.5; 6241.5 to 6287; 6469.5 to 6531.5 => -0.01 mag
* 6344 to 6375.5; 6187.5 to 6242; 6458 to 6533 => 0.03 mag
